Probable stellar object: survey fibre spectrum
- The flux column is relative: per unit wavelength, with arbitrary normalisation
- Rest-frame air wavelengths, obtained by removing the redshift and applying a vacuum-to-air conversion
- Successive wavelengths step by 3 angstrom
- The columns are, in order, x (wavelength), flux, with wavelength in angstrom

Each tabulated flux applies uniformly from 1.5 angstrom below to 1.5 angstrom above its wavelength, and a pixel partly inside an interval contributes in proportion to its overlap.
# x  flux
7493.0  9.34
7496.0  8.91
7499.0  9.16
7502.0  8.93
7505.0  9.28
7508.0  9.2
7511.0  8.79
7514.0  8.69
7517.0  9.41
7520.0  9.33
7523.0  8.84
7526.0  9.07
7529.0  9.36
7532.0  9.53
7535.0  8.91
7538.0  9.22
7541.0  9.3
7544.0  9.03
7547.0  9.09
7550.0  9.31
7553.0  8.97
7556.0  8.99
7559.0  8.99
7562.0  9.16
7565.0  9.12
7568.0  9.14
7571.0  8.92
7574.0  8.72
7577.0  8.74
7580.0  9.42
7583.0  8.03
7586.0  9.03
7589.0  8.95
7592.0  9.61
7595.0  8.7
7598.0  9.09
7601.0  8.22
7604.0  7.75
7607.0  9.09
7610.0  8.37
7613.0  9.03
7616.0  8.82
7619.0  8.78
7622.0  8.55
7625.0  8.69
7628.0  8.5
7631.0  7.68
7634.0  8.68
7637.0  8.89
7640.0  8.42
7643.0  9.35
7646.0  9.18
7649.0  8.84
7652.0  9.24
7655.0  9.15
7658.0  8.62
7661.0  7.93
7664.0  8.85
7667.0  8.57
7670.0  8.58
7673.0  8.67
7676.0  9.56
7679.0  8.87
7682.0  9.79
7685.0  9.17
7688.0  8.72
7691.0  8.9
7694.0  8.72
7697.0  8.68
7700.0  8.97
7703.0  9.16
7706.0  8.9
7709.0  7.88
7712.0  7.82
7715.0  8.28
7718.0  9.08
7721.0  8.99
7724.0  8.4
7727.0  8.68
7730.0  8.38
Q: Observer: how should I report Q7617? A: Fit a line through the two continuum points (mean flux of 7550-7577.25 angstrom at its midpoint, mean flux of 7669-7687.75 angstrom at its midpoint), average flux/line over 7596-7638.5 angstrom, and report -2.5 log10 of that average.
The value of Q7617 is 0.06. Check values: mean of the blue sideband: 9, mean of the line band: 8.58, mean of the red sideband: 9.09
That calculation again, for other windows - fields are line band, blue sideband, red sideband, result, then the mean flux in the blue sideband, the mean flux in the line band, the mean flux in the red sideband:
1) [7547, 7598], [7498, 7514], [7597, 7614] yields -0.03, 9.03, 8.99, 8.56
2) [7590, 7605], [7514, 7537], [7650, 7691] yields 0.04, 9.17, 8.71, 8.9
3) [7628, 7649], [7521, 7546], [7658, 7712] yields 0.03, 9.16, 8.7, 8.79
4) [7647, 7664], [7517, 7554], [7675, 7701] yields 0.03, 9.18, 8.78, 9.03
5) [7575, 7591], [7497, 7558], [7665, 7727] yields 0.02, 9.12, 8.85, 8.78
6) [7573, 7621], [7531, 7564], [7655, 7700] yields 0.03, 9.13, 8.77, 8.85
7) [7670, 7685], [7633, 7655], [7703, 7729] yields -0.05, 8.96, 9.15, 8.54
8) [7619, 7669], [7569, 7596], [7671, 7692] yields 0.04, 8.91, 8.7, 9.09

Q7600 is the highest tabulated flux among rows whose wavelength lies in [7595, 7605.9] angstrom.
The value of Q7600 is 9.09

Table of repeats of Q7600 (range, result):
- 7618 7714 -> 9.79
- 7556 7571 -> 9.16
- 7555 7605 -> 9.61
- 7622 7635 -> 8.69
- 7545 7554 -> 9.31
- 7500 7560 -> 9.53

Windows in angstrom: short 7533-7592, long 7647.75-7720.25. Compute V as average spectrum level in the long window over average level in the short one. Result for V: 0.97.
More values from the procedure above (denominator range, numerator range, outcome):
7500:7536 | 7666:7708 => 0.98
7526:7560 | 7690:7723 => 0.95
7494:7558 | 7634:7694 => 0.98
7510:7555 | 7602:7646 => 0.95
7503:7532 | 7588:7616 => 0.96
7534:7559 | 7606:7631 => 0.95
